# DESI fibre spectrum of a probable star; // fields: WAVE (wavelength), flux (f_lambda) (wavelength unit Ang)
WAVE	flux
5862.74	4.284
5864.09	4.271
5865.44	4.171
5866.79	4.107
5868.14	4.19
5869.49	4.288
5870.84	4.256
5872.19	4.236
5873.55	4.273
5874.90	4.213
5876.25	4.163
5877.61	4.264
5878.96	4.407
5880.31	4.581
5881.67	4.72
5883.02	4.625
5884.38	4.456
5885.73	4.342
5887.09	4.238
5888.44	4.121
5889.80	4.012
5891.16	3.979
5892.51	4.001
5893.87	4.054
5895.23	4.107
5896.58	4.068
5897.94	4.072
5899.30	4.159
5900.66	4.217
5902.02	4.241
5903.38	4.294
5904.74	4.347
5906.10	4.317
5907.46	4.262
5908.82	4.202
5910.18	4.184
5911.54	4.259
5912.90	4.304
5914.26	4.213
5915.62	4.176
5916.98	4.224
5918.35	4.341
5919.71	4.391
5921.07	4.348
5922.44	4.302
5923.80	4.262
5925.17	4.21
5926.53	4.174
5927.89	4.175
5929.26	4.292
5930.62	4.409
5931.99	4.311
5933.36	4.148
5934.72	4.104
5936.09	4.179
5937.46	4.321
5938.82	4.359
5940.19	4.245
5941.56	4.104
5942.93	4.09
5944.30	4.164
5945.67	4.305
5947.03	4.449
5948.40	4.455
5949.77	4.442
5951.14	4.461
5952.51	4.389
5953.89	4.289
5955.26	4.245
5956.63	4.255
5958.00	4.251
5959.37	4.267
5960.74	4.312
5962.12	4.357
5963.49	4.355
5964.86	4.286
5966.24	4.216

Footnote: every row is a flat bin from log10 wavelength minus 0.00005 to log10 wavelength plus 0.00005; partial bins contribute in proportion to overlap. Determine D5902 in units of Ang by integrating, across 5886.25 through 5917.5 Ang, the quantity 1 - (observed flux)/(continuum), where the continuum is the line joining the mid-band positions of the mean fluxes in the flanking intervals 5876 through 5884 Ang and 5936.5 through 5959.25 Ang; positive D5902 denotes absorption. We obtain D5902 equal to 1.7 Ang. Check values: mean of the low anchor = 4.47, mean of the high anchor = 4.3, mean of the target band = 4.18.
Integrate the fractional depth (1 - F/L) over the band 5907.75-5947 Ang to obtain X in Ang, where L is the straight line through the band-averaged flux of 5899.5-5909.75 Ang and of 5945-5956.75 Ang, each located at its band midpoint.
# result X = 0.6 Ang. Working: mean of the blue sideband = 4.26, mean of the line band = 4.25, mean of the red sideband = 4.37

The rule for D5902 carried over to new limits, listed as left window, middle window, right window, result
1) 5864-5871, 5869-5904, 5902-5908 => 0.1 Ang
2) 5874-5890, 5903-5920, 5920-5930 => 0.1 Ang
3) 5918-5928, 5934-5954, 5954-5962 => -0.1 Ang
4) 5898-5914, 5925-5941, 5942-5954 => 0.2 Ang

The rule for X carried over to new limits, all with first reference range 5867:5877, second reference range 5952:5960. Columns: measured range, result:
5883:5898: 0.28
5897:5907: 0.03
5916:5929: -0.03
